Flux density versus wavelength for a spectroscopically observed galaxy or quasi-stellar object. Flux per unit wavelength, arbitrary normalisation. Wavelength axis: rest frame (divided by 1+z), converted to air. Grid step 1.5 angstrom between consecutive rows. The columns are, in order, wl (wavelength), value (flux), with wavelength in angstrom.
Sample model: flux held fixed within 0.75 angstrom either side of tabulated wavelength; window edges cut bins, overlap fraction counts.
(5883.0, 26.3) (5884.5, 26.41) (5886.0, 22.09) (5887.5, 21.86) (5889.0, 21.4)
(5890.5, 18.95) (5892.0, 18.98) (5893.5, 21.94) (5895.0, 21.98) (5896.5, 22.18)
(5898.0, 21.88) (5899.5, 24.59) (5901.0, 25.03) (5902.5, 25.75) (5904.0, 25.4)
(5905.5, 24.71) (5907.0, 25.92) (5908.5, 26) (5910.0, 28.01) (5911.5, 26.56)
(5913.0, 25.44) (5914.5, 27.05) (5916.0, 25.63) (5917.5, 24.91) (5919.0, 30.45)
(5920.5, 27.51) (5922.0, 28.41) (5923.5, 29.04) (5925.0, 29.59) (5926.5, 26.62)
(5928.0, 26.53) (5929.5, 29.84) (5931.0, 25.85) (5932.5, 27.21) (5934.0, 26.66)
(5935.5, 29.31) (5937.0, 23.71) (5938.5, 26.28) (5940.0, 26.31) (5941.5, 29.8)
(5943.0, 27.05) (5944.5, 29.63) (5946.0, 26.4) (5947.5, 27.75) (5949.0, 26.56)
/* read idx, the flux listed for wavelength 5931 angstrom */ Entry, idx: 25.85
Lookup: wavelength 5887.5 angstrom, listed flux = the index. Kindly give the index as 21.86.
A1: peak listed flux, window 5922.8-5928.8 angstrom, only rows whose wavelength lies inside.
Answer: 29.59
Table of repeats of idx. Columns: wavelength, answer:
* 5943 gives 27.05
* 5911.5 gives 26.56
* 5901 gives 25.03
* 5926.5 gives 26.62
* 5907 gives 25.92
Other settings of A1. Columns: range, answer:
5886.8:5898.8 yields 22.18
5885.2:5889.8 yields 22.09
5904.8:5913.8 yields 28.01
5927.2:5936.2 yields 29.84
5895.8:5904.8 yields 25.75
